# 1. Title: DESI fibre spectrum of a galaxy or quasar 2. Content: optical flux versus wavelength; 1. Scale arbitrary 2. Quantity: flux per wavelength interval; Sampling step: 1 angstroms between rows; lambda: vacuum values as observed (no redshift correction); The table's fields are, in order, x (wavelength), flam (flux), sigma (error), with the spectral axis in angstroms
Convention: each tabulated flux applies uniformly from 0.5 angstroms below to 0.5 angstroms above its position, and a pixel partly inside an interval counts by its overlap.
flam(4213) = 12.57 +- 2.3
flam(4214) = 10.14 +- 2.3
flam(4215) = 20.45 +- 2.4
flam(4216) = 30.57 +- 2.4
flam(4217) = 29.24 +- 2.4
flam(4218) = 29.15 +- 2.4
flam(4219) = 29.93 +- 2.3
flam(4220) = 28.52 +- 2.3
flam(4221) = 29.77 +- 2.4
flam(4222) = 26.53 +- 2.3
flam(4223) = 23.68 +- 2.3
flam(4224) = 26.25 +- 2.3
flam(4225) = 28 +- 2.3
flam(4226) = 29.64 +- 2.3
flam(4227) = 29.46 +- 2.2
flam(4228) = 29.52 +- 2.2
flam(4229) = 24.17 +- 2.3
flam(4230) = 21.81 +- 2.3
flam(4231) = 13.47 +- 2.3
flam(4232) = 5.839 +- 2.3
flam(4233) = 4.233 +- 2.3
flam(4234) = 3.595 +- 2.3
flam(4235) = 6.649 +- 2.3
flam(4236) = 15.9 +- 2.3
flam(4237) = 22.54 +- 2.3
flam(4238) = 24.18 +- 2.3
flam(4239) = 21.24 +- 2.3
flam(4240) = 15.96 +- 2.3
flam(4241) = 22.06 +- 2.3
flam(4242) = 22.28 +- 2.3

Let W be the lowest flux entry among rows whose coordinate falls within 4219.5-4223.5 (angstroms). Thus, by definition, 23.68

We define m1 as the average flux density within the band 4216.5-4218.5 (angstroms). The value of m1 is 29.2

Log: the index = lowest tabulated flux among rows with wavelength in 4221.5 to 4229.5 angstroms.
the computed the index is 23.68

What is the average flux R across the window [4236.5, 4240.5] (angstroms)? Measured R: 21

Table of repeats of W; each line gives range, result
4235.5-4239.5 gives 15.9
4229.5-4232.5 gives 5.839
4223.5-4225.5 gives 26.25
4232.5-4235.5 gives 3.595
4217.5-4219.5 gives 29.15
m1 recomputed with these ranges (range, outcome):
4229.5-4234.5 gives 9.79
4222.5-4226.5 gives 26.9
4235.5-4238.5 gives 20.9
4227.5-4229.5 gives 26.8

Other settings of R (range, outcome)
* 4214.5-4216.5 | 25.5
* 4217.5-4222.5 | 28.8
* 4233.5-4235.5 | 5.12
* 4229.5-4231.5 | 17.6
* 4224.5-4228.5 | 29.2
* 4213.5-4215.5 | 15.3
